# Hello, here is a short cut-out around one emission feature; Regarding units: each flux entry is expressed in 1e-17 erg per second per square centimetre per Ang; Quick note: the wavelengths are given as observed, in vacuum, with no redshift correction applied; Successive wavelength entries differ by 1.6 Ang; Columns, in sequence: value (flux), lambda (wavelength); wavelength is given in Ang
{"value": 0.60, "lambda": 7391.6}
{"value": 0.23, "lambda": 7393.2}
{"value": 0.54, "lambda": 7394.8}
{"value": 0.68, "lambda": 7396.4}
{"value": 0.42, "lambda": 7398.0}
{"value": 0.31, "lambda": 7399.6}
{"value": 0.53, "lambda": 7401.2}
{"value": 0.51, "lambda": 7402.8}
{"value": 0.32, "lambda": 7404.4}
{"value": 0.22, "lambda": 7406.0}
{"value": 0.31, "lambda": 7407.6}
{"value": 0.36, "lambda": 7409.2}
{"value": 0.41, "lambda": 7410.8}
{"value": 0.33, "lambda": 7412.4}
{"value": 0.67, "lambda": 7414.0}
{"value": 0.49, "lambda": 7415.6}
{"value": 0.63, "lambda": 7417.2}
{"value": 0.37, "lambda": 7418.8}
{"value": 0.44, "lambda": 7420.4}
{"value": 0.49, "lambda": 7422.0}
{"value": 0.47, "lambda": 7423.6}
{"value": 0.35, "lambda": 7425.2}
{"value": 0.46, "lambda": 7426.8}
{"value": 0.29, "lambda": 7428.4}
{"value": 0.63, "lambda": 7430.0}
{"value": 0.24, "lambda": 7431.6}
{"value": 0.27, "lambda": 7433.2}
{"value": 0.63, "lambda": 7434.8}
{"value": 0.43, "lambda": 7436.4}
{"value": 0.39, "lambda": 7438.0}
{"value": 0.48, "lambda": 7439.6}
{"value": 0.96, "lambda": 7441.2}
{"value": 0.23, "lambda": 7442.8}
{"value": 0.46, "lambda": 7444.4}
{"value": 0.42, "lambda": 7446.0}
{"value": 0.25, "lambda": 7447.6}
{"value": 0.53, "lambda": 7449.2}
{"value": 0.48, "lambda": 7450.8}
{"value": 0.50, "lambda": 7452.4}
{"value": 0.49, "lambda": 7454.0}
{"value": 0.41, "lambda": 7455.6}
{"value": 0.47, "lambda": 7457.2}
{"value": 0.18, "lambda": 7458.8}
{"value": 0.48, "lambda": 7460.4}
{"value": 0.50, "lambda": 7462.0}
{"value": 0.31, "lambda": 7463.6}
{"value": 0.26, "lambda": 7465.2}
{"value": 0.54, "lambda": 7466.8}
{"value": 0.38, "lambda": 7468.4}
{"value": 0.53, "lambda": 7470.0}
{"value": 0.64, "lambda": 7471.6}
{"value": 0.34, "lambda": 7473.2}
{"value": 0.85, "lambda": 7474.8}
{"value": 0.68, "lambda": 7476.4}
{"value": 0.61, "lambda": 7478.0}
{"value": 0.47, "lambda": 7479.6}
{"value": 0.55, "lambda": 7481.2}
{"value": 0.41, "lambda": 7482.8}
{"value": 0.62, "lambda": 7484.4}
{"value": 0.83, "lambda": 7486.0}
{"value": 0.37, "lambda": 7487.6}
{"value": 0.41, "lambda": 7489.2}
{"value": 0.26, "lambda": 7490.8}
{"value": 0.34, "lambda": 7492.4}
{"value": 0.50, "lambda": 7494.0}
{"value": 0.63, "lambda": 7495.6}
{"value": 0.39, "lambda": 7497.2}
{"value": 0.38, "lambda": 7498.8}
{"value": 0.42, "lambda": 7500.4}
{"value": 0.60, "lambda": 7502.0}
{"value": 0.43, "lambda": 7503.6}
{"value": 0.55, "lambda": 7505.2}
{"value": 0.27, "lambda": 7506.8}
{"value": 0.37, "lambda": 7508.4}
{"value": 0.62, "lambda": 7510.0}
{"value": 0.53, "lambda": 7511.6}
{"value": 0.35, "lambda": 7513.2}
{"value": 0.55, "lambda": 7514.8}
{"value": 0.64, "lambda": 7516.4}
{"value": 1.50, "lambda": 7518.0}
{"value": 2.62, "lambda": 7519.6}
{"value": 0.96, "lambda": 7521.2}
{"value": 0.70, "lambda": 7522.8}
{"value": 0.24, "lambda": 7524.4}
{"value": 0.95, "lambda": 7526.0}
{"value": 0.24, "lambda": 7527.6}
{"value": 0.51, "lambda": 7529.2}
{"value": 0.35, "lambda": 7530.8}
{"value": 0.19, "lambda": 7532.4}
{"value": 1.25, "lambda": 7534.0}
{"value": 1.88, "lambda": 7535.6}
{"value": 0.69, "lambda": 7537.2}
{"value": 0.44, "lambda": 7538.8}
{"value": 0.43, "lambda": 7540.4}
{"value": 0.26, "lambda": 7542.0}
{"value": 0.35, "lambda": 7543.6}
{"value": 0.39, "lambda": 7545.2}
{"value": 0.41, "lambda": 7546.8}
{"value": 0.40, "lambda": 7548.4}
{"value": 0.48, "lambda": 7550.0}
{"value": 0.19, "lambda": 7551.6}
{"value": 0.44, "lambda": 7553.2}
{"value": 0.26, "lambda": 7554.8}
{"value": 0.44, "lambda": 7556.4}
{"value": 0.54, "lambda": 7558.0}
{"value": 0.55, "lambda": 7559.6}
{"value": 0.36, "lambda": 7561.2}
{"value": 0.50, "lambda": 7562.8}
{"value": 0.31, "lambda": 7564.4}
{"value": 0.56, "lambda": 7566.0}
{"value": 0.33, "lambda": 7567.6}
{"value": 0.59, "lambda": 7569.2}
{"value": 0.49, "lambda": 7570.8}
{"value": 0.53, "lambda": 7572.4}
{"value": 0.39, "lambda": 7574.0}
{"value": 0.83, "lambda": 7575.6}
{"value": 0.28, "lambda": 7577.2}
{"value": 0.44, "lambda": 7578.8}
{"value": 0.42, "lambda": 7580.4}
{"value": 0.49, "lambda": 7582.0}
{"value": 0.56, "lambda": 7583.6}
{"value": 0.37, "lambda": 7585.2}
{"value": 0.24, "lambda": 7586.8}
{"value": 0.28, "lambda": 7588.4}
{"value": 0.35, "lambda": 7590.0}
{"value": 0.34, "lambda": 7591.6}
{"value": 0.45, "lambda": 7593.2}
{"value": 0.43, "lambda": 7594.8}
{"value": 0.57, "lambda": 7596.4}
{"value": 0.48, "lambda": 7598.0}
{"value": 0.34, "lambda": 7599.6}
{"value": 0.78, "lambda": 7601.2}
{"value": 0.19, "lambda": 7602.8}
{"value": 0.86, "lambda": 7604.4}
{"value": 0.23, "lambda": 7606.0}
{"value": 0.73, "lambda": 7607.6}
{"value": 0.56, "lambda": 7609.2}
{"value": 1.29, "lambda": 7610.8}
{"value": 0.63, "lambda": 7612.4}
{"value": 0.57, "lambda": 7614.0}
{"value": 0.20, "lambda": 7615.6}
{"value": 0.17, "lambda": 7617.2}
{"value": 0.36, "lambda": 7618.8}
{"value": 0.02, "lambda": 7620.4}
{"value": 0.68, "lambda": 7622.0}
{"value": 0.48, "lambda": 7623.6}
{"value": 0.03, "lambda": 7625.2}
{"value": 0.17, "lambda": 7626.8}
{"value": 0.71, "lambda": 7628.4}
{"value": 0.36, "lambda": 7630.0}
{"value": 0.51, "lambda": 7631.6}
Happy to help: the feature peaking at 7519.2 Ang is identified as [S II] 6716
